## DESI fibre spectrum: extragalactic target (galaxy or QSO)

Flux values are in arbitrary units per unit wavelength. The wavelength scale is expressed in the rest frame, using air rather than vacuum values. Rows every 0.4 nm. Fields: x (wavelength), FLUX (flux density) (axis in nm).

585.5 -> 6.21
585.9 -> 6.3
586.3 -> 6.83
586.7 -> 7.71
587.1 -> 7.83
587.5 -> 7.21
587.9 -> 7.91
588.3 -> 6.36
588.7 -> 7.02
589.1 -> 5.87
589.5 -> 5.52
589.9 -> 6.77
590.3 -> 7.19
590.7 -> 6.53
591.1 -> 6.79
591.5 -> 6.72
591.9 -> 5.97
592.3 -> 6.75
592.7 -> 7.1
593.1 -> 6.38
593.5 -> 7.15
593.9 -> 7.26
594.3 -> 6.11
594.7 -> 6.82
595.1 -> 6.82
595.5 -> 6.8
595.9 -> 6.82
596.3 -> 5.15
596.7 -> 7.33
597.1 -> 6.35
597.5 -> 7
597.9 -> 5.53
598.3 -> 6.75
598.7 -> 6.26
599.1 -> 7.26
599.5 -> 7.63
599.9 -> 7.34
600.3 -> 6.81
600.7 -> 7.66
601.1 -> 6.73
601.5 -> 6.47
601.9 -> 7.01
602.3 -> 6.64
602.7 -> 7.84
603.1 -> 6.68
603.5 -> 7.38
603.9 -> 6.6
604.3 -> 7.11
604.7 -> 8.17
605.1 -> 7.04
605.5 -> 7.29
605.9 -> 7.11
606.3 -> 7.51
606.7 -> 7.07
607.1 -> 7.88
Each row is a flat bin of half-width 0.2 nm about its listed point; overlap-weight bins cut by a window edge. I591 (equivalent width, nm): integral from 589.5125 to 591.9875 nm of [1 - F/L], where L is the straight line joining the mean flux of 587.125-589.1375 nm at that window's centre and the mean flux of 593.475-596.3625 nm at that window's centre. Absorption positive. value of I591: 0.102 nm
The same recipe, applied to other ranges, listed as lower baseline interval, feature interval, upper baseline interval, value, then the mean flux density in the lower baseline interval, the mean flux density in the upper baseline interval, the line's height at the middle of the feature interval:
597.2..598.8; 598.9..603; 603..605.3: -0.219 nm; 6.39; 7.18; 6.77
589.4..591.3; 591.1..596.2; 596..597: -0.195 nm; 6.61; 6.31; 6.45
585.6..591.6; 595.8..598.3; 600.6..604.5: 0.200 nm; 6.83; 7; 6.93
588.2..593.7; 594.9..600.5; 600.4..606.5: 0.150 nm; 6.58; 7.14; 6.89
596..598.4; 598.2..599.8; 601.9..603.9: -0.104 nm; 6.35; 7.07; 6.58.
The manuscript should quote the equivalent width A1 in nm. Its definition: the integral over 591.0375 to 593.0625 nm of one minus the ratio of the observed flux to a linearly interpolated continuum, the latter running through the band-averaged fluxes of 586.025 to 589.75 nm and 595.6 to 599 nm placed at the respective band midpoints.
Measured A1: 0.02 nm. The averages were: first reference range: 6.9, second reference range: 6.44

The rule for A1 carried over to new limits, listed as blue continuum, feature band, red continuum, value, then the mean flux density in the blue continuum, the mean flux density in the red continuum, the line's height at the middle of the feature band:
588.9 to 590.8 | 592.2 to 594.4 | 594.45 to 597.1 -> -0.110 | 6.37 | 6.59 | 6.5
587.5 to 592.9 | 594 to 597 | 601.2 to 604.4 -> 0.099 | 6.67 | 6.95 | 6.79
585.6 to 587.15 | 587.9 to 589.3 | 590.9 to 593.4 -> 0.053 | 7.04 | 6.64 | 6.89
